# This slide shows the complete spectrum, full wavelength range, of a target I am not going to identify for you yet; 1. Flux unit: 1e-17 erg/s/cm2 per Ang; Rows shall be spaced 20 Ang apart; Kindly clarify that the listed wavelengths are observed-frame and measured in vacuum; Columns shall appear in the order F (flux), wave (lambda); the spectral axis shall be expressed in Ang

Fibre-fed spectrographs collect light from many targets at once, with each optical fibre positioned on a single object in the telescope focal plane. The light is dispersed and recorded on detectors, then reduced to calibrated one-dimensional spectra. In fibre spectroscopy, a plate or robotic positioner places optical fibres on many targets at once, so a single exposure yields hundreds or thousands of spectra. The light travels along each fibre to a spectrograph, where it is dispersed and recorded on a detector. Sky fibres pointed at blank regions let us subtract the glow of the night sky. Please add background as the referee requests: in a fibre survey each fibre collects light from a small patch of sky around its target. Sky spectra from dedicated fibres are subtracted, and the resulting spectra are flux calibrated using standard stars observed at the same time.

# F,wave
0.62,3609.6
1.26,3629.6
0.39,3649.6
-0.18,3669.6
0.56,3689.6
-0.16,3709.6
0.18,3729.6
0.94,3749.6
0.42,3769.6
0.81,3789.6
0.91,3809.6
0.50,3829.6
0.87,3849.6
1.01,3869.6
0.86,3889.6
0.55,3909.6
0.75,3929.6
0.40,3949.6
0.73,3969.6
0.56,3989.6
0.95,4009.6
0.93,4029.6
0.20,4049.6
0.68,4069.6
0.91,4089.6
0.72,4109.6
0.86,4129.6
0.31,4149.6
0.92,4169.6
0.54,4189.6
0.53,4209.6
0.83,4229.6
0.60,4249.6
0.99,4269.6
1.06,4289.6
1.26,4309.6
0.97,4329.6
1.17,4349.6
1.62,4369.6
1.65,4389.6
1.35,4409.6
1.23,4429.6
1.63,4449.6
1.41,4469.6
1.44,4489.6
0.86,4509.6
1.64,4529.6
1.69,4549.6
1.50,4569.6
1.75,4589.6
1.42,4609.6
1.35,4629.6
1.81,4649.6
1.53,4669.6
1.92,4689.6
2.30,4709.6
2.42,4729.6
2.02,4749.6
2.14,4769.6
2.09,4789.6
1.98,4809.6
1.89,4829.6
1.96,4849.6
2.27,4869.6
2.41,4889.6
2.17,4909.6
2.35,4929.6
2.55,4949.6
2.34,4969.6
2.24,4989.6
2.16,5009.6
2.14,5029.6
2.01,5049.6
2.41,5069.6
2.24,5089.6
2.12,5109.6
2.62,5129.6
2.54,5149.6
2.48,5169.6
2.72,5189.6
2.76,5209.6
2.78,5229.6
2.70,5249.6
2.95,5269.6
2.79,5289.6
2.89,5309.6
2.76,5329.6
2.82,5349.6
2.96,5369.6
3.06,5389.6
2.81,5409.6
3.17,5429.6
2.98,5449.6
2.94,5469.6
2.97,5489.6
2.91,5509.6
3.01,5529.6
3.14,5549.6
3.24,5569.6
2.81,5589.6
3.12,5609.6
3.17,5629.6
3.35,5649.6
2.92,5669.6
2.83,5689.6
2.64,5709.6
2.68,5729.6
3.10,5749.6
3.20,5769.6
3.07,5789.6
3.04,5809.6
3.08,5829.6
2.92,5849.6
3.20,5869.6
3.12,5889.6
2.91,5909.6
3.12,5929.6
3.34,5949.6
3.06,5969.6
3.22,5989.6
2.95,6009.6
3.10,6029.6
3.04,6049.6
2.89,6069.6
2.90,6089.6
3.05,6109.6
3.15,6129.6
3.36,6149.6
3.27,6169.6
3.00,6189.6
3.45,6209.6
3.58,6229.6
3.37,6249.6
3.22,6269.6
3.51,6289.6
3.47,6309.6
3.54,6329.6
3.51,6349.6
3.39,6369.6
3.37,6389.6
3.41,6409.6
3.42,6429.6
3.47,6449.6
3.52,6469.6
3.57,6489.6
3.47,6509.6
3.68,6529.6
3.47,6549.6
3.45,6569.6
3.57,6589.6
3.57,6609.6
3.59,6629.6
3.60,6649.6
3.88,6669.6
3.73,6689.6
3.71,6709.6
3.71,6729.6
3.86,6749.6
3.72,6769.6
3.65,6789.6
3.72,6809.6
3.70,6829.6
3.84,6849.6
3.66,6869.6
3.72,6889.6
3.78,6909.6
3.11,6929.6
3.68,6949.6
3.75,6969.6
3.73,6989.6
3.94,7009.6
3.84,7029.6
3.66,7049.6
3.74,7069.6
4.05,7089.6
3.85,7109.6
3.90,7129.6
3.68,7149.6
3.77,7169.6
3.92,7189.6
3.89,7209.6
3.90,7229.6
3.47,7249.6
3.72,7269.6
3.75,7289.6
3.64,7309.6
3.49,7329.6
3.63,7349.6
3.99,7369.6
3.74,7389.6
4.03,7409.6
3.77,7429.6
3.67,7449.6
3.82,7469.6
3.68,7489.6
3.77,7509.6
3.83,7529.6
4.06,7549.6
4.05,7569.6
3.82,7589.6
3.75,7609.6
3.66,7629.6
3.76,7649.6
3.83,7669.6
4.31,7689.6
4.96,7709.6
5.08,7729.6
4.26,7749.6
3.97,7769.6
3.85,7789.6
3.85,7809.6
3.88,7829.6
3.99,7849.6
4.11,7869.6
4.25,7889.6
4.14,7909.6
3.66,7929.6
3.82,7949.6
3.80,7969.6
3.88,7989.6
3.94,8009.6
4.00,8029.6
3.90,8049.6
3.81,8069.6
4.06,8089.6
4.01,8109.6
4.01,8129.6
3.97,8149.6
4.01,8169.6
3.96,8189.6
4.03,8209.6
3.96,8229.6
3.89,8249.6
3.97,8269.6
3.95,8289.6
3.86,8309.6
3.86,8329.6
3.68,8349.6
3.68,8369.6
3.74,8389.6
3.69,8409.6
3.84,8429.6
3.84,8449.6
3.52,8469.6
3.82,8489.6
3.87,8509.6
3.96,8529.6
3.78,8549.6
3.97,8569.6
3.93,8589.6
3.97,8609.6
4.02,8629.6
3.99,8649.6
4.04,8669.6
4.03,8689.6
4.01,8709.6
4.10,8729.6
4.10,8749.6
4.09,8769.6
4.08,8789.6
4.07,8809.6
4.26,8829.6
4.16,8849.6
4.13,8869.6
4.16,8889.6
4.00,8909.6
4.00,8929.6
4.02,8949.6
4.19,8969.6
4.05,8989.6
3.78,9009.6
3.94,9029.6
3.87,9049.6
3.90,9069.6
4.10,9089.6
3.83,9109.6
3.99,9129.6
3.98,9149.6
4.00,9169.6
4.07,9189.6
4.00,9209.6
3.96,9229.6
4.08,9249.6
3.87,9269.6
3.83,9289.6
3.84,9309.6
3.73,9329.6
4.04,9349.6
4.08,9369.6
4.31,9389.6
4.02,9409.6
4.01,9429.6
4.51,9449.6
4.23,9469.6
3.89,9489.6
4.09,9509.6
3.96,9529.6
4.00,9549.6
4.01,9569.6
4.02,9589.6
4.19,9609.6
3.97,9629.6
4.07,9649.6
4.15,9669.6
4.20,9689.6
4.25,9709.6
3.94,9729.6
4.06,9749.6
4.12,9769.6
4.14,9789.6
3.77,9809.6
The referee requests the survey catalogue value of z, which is 0.175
